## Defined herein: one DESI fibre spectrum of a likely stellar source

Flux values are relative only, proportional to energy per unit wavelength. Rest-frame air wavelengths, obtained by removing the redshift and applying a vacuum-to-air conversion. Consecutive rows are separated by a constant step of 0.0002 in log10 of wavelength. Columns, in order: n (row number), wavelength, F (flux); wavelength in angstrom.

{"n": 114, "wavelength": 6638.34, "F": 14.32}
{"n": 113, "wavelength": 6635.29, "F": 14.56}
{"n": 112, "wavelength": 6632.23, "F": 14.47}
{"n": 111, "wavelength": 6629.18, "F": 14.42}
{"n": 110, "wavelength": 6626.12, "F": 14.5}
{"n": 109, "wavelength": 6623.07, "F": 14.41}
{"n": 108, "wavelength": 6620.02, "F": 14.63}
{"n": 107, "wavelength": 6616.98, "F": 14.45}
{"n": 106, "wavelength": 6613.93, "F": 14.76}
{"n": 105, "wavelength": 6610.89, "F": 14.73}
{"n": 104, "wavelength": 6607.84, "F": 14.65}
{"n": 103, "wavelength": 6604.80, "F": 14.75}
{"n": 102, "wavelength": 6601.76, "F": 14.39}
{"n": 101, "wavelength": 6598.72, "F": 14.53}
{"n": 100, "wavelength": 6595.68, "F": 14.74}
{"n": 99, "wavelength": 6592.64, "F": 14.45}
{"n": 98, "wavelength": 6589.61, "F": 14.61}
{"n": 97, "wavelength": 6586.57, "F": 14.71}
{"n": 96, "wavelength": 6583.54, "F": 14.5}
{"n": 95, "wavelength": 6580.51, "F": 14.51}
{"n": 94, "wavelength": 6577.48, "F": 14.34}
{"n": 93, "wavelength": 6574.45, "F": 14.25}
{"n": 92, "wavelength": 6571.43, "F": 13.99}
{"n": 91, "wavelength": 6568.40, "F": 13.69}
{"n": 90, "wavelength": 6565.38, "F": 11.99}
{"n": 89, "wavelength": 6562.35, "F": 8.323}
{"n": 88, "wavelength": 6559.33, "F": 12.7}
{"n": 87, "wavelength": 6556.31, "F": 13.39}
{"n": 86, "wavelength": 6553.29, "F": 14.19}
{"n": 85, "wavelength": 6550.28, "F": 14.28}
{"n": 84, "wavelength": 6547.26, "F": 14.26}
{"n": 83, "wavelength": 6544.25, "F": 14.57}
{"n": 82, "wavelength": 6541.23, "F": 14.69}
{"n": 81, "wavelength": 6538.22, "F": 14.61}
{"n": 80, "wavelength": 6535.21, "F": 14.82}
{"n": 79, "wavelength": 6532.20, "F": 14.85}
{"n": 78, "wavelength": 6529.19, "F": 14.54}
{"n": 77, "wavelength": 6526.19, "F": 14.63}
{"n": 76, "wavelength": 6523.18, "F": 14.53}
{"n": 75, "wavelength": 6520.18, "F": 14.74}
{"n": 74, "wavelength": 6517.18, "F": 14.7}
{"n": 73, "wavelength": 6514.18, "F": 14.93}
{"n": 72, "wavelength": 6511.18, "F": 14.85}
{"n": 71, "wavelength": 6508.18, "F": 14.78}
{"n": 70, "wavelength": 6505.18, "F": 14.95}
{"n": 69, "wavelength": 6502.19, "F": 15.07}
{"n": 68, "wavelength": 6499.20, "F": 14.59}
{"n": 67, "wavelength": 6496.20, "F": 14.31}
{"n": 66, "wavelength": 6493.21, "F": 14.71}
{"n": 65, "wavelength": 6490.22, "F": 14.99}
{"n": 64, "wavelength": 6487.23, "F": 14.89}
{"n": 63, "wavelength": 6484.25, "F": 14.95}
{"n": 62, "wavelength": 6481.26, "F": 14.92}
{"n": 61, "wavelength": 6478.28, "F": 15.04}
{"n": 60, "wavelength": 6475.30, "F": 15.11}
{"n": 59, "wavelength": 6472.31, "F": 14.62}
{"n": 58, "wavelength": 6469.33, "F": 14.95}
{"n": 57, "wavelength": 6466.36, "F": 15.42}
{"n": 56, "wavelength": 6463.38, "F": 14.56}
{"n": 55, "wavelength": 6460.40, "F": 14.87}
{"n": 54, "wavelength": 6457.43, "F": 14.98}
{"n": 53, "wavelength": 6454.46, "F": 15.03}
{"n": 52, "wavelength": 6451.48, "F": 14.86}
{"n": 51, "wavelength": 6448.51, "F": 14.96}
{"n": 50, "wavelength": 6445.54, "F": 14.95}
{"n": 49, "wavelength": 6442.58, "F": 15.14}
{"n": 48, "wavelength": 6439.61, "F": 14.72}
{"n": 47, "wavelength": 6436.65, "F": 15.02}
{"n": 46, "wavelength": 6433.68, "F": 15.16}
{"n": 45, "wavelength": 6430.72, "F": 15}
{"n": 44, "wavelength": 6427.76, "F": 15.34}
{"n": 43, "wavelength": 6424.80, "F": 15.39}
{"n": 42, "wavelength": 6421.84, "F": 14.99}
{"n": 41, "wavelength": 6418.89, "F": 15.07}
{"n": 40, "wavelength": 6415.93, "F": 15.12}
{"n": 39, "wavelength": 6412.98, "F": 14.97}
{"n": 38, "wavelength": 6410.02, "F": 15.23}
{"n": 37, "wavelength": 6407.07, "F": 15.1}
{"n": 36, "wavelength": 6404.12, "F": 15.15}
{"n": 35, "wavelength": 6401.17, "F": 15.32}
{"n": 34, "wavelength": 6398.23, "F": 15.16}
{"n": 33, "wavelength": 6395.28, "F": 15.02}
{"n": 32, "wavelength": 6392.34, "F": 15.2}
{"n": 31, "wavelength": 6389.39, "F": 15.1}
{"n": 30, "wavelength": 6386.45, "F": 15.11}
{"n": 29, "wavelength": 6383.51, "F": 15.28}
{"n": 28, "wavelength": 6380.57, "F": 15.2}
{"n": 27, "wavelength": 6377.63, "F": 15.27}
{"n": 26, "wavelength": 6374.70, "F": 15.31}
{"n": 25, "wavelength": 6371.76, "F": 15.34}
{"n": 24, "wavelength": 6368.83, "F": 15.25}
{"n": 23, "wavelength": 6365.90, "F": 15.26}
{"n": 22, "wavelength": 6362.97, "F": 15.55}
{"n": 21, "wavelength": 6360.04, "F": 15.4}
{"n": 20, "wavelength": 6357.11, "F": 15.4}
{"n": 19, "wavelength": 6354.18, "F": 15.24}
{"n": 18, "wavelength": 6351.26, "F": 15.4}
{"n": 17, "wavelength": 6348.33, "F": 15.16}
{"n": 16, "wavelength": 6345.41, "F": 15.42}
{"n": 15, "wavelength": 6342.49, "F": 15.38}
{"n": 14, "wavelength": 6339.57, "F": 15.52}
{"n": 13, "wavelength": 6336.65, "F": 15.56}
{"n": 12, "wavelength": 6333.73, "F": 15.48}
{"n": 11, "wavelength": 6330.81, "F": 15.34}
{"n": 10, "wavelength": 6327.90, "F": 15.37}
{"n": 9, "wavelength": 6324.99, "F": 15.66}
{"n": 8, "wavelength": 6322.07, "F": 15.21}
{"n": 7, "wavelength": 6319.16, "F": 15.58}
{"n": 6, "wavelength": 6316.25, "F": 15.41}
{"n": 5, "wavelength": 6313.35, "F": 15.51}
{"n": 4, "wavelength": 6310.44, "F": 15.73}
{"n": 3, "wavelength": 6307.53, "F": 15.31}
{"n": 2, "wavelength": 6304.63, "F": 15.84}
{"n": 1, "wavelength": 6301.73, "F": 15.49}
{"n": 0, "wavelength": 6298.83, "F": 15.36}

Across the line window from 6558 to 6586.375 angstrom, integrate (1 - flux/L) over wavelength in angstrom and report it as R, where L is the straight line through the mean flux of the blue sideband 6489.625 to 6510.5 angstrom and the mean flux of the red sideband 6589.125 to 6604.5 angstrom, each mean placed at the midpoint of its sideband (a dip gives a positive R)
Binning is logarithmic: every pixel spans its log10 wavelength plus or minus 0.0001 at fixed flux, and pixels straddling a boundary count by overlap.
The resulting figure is 2.69 angstrom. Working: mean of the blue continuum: 14.8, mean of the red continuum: 14.6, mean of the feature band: 13.2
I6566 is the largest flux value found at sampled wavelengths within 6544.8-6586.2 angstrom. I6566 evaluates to 14.51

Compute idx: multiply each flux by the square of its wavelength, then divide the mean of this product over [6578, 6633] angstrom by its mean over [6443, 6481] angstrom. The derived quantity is 1.02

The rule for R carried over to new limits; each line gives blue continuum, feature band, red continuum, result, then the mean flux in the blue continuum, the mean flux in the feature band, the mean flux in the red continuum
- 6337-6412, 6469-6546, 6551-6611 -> -2.2 angstrom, 15.3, 14.8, 13.9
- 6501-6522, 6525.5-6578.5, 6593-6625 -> 3.5 angstrom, 14.9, 13.8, 14.6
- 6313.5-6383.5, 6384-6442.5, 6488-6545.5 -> 0.0 angstrom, 15.4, 15.1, 14.7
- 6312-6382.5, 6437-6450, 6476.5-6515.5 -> 0.1 angstrom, 15.4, 15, 14.8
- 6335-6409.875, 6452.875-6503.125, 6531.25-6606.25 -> -1.0 angstrom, 15.3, 14.9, 14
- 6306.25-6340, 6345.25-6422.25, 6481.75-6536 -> 0.1 angstrom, 15.5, 15.2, 14.8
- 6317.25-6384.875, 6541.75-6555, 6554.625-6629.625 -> -0.1 angstrom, 15.4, 14.3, 14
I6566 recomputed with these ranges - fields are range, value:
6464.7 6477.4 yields 15.42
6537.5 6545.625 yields 14.69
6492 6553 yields 15.07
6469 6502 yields 15.11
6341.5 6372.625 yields 15.55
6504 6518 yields 14.95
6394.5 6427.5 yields 15.39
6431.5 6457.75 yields 15.16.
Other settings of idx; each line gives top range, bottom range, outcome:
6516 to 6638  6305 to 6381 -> 0.99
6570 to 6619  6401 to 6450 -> 1.01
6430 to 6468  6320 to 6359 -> 1.01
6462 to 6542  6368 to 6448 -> 1.01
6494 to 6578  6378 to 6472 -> 0.97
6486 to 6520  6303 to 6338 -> 1.01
